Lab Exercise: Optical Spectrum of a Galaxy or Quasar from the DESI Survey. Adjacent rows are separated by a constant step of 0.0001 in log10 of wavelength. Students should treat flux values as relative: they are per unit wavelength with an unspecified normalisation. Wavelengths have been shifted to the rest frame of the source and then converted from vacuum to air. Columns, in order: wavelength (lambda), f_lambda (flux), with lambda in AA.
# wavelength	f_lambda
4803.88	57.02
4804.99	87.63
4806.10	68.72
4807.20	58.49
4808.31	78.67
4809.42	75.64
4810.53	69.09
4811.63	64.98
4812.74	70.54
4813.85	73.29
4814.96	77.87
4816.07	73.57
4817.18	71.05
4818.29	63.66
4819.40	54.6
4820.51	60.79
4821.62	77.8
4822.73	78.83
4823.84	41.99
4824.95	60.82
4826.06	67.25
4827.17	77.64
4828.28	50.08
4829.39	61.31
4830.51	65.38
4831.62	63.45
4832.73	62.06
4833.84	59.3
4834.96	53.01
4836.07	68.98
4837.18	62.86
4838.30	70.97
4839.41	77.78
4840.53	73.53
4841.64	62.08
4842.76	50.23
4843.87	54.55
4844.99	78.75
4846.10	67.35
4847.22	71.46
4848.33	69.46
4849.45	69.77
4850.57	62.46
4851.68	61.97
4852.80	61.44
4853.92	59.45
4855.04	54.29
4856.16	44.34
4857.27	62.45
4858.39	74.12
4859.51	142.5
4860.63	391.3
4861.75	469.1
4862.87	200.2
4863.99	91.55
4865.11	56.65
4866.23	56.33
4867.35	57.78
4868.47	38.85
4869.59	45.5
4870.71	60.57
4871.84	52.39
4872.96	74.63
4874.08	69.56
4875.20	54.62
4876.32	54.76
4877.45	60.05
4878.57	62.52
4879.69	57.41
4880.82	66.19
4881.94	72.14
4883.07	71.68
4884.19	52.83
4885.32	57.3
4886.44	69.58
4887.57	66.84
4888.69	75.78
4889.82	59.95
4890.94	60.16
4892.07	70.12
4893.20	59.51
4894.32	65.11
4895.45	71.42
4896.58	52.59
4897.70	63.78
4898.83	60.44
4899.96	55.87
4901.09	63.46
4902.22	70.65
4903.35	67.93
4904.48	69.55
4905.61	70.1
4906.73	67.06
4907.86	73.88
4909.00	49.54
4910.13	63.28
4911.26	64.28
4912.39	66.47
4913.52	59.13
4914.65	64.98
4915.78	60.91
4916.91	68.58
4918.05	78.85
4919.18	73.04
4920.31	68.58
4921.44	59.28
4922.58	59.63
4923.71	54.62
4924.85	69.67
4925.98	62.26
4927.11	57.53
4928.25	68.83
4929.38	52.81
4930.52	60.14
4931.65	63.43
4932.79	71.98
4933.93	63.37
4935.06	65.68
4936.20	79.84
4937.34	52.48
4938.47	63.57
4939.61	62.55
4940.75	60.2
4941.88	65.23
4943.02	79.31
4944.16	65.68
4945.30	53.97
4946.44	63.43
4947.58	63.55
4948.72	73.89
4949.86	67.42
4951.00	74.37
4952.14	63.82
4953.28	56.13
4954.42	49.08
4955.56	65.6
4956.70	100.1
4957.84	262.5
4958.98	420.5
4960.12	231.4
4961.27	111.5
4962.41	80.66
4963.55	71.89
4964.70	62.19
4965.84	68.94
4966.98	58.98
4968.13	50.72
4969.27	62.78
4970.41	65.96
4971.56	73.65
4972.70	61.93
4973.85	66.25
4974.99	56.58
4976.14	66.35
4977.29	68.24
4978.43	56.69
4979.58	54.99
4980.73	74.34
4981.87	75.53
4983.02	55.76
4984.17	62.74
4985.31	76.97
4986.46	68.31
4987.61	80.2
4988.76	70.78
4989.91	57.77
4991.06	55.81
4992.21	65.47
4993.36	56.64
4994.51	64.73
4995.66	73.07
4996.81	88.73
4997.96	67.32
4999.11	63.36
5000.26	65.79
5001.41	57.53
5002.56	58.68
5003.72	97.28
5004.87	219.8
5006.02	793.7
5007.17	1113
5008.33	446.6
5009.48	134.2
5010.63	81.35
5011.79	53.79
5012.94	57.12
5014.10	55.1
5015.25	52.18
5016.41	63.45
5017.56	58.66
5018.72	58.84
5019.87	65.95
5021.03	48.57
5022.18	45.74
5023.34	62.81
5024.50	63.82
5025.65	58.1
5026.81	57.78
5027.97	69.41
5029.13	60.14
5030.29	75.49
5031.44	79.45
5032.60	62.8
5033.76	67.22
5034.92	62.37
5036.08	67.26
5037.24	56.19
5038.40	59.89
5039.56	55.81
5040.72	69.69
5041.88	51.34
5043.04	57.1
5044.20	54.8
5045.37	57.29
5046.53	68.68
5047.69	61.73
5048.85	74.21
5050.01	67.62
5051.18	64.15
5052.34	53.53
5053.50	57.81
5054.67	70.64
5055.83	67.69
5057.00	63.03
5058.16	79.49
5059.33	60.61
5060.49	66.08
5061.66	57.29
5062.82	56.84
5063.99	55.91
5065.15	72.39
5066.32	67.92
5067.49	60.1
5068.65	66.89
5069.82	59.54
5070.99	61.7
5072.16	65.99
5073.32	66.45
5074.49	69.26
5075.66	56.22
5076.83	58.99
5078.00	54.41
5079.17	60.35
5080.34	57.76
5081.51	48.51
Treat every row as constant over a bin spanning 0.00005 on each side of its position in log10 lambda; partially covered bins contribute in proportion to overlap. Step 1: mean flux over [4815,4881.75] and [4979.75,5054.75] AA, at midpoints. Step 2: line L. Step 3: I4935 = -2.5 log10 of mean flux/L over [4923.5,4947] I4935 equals 0.376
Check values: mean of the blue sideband 79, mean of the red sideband 101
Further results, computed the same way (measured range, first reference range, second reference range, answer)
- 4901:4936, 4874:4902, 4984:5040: 0.156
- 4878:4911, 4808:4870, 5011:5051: 0.177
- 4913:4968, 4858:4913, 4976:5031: 0.205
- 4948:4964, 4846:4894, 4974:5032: -0.200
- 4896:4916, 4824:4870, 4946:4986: 0.338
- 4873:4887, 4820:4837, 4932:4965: 0.208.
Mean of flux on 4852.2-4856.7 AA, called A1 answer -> 54.9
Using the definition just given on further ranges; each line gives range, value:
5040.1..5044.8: 58.2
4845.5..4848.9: 69.6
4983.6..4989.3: 71.8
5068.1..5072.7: 63.4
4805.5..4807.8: 64.3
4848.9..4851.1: 66.1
